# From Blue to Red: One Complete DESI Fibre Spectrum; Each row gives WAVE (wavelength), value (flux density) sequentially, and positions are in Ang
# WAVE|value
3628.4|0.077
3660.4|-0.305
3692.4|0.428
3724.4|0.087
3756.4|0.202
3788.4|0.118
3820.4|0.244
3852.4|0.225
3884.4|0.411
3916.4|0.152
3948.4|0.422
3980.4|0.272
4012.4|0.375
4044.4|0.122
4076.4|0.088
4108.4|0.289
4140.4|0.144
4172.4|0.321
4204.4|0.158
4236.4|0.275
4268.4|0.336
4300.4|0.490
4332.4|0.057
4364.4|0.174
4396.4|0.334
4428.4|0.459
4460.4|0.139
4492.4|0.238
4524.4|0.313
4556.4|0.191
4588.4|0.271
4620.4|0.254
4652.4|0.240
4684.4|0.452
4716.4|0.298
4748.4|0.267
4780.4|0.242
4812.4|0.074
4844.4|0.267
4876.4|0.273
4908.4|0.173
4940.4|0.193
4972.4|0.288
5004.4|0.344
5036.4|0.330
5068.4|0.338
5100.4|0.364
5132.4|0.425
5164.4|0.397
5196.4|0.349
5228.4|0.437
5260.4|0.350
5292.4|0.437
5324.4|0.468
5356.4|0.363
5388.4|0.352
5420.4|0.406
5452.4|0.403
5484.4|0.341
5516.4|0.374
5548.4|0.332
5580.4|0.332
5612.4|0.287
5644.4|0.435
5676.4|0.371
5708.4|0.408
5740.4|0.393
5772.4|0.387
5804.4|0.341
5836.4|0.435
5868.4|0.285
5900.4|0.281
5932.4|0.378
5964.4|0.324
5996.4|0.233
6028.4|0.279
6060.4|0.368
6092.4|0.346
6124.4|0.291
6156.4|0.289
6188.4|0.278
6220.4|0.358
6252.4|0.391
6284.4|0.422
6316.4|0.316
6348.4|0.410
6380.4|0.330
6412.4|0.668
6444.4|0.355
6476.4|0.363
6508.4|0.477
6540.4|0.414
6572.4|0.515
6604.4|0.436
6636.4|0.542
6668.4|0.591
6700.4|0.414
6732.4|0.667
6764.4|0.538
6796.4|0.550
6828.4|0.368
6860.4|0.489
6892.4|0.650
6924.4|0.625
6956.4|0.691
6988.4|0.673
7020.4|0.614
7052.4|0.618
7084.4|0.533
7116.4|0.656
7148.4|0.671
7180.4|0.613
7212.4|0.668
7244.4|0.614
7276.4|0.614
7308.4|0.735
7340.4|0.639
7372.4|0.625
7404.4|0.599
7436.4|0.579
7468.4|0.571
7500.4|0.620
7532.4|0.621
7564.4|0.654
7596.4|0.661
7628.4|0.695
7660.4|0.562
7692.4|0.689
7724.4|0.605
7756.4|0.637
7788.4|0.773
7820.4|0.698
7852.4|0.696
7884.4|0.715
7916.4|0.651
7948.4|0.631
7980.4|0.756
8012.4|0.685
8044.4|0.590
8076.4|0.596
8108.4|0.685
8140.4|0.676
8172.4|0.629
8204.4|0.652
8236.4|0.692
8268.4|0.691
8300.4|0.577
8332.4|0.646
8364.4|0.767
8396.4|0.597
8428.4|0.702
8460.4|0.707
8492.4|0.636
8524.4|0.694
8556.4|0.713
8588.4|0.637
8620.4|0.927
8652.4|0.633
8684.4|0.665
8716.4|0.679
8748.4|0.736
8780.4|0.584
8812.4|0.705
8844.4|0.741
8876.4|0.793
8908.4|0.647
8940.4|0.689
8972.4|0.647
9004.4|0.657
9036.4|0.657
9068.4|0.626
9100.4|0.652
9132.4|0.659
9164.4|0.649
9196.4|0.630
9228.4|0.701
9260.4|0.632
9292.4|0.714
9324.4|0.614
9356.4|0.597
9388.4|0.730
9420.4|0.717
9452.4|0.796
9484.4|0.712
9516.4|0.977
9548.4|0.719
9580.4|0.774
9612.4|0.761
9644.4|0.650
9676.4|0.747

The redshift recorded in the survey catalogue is 0.72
